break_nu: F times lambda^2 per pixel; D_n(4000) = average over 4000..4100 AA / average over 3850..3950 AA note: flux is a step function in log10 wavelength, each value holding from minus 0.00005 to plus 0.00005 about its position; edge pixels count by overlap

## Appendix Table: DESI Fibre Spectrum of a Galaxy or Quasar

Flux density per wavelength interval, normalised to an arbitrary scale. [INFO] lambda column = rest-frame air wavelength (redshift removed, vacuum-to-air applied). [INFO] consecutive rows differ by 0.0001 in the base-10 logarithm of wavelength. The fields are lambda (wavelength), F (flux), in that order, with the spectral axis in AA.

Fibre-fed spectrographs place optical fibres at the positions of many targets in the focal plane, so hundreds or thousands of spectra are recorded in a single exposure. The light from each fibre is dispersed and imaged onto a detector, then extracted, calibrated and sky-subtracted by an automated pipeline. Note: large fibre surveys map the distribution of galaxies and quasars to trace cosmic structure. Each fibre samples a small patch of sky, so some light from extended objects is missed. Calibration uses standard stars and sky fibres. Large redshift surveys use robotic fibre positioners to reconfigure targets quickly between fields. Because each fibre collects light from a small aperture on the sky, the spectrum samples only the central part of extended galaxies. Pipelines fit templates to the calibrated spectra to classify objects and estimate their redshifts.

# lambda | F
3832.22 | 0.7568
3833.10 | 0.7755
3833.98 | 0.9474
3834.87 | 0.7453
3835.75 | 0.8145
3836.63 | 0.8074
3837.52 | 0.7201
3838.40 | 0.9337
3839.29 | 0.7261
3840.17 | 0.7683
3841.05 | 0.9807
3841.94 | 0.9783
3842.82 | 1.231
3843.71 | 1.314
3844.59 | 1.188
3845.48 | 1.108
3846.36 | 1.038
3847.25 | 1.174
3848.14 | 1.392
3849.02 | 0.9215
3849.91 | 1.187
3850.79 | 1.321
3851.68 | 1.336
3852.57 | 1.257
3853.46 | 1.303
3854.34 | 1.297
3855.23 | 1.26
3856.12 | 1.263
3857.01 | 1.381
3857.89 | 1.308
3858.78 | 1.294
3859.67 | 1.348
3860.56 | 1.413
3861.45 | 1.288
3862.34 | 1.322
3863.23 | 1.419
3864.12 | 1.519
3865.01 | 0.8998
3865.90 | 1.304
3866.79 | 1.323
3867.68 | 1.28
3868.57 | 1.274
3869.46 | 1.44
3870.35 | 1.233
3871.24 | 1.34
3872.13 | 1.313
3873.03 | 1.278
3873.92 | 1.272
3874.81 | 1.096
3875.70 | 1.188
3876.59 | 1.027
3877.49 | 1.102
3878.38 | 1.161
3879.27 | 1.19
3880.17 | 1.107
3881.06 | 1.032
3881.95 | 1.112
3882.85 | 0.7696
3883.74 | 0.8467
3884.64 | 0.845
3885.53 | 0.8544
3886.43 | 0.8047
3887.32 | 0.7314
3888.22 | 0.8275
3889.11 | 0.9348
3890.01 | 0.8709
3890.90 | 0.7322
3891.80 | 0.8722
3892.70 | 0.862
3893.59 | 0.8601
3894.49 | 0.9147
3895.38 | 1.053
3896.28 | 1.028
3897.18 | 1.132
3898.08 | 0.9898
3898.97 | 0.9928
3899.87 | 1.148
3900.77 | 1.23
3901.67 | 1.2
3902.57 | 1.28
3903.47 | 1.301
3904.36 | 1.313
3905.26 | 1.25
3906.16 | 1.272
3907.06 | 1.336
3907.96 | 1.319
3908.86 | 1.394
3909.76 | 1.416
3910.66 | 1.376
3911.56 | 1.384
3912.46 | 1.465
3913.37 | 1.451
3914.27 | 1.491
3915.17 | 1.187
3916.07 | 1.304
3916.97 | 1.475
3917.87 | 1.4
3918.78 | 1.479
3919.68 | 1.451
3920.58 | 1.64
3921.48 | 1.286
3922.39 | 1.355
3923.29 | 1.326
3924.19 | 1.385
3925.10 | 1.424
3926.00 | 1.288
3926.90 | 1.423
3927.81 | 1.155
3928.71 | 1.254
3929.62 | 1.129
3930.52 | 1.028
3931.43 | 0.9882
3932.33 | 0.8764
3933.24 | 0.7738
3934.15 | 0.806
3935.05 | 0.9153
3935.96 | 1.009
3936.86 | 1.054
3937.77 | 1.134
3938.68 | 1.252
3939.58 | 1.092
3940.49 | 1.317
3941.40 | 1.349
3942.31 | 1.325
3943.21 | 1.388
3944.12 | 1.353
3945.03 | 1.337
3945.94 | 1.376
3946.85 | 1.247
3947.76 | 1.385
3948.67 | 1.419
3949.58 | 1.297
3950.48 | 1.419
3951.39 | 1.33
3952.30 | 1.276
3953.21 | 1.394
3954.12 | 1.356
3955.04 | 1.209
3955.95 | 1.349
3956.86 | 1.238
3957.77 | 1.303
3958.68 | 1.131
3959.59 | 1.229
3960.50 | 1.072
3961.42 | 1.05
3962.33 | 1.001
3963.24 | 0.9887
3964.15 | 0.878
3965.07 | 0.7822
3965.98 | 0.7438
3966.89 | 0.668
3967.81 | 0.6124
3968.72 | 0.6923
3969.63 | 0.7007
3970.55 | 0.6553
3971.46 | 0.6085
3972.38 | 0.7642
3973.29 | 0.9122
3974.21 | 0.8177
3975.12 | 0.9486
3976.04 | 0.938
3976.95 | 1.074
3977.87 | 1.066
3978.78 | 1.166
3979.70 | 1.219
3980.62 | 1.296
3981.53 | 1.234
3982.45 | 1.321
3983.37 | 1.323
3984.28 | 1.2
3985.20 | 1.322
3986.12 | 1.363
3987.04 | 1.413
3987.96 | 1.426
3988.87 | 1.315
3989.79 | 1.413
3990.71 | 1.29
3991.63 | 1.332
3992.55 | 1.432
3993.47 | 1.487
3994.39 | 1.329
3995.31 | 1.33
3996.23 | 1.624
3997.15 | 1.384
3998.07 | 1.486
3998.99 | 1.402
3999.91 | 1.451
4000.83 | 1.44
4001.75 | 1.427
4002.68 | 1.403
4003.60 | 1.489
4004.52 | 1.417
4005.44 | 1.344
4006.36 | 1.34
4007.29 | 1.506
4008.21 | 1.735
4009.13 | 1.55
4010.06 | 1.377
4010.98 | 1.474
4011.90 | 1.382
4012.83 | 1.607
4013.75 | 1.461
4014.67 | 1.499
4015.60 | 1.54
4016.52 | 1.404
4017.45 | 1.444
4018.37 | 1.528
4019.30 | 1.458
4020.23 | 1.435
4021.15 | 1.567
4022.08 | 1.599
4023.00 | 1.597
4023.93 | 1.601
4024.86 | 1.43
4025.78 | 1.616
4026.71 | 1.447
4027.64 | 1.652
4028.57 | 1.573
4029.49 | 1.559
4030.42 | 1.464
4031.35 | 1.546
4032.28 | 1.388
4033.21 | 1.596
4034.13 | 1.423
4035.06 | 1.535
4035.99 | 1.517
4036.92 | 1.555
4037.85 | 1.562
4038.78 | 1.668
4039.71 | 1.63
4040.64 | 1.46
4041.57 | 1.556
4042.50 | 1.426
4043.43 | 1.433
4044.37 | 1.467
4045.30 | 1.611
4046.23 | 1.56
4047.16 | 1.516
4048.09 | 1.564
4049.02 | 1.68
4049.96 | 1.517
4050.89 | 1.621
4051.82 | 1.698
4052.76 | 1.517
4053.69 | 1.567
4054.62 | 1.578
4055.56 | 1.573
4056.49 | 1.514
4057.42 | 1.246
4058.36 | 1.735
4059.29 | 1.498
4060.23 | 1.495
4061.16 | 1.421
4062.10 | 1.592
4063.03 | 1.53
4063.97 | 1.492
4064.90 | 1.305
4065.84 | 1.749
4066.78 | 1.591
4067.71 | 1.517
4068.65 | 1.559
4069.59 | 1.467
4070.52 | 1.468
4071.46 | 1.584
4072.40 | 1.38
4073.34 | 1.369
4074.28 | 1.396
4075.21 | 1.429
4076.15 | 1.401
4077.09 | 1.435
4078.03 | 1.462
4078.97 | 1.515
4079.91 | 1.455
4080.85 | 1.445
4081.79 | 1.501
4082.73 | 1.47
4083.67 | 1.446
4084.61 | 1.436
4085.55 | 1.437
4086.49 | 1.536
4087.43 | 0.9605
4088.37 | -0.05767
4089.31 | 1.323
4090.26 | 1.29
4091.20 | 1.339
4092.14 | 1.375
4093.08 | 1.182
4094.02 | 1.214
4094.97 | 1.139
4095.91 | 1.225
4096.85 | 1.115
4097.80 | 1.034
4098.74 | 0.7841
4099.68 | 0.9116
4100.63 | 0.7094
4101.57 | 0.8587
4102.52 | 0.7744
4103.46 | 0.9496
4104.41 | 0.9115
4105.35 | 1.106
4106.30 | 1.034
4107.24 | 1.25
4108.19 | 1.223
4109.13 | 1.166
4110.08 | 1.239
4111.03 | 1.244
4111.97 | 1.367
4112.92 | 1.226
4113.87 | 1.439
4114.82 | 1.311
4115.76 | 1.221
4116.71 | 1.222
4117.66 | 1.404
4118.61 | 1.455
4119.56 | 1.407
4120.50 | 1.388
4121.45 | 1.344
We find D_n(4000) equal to 1.30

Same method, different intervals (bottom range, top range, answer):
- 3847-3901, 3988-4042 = 1.41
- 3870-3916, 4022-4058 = 1.48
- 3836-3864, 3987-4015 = 1.32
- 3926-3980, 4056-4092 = 1.38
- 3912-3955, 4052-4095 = 1.19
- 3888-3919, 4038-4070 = 1.40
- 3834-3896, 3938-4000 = 1.14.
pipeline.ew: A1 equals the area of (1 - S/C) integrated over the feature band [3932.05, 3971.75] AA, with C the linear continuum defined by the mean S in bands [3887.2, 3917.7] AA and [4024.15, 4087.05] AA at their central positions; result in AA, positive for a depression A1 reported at 5.4 AA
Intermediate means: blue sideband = 1.17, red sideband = 1.51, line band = 1.1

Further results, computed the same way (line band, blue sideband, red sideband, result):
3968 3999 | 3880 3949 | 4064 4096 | 1.92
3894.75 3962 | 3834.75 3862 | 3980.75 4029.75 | 2.14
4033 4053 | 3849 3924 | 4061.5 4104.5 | -4.44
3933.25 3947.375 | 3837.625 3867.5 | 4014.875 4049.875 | 1.84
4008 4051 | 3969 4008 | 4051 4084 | -4.64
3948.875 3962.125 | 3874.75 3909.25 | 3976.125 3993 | -0.56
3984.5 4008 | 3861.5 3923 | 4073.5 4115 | -4.20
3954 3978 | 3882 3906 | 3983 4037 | 6.21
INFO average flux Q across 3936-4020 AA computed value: 1.25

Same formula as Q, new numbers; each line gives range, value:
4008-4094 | 1.48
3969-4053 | 1.4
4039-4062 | 1.54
